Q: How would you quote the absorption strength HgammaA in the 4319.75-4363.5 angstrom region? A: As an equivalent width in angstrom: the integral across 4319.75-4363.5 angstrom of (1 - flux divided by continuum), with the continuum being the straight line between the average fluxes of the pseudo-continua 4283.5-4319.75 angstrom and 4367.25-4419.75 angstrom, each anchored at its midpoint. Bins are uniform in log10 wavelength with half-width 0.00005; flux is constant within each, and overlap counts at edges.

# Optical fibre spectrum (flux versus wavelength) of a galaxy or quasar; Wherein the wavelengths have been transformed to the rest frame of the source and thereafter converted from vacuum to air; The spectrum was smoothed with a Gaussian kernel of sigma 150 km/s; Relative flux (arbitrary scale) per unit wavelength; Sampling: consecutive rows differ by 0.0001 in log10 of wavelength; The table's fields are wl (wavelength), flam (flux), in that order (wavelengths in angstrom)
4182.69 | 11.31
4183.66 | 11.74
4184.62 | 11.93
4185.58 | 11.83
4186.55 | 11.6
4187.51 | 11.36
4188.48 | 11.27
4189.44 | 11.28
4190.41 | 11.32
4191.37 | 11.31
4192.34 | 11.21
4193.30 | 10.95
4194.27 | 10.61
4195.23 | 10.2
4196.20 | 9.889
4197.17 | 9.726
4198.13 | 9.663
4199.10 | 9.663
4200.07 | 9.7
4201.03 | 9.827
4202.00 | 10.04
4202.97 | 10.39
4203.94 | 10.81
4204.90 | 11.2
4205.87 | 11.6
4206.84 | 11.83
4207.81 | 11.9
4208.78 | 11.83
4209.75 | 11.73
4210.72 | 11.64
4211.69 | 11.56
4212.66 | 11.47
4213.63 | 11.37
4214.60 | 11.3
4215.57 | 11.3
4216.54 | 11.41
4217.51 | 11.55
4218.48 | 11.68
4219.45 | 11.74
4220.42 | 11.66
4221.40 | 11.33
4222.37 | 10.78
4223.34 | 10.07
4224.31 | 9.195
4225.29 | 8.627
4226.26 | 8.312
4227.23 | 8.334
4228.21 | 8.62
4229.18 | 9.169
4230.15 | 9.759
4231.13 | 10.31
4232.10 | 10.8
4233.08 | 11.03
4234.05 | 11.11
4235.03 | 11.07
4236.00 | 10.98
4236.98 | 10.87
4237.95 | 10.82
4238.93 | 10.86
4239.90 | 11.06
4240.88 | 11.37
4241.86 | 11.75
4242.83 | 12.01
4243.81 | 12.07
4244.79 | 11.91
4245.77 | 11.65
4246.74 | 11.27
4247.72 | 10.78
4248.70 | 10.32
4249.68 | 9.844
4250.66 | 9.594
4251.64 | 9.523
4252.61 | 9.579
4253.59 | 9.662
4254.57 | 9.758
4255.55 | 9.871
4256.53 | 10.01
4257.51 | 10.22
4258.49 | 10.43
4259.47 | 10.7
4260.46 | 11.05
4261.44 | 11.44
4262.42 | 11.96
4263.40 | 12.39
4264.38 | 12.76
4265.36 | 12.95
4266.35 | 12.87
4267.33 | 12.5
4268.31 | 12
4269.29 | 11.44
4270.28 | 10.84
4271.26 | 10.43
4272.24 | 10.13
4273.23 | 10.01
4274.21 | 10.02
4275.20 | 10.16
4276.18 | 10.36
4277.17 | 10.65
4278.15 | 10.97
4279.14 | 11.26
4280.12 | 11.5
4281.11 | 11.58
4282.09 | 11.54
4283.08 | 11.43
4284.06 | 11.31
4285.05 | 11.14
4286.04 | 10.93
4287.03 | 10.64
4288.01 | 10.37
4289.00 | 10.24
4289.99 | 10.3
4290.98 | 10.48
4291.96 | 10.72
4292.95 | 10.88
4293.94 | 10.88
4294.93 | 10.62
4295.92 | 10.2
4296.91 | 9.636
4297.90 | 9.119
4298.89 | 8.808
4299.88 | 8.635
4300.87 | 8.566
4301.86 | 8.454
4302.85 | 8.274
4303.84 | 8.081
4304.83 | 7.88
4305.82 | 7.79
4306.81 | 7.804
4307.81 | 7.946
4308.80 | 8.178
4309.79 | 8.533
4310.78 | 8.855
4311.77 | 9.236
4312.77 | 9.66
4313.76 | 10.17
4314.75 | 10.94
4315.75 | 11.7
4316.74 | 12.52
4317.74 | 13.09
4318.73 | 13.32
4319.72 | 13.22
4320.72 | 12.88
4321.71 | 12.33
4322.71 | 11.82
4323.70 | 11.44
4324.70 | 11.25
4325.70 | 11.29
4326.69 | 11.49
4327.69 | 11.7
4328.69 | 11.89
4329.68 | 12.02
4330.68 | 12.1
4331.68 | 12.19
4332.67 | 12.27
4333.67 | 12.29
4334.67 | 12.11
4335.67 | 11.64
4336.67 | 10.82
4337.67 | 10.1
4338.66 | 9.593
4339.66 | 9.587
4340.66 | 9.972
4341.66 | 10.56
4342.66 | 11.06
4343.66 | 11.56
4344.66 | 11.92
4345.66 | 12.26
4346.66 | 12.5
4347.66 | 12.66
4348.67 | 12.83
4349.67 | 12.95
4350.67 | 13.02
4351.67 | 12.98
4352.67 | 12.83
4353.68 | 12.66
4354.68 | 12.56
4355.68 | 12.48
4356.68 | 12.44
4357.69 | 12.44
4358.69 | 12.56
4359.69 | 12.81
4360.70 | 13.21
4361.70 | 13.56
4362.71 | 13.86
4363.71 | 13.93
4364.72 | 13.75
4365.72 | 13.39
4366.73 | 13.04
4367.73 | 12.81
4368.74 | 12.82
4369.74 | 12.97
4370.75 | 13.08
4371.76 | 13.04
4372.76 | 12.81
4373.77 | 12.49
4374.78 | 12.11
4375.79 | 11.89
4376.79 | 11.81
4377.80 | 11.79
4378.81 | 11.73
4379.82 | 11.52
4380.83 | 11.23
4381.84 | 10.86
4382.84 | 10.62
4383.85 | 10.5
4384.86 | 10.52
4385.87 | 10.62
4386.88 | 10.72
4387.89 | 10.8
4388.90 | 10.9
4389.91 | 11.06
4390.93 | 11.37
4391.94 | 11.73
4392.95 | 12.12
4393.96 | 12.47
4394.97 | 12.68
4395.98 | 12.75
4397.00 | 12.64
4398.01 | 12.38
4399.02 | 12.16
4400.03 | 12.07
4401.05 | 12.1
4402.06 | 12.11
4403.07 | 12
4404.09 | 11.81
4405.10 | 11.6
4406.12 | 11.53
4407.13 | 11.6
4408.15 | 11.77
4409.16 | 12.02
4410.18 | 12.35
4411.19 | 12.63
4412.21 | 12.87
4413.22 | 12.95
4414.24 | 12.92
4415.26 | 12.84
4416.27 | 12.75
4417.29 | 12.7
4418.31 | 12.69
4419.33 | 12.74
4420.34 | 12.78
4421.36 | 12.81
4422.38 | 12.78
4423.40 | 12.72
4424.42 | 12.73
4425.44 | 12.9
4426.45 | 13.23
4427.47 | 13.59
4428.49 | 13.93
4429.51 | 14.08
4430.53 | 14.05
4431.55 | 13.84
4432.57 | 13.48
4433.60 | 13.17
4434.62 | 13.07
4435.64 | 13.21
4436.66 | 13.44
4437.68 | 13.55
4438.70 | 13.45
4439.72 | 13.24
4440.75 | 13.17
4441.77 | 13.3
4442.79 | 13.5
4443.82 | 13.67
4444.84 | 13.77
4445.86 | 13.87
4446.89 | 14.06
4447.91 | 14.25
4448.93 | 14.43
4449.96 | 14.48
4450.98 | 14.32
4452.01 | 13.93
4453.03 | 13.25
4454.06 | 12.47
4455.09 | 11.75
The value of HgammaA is -4.8 angstrom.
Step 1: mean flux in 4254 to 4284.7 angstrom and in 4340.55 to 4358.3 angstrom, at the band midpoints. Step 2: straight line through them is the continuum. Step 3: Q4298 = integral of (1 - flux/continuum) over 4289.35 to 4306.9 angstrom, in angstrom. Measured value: 3.33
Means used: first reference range 11.1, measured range 9.33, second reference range 12.3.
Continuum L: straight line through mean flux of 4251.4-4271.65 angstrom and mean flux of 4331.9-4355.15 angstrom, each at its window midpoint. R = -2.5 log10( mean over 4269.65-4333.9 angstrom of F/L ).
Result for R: 0.09 mag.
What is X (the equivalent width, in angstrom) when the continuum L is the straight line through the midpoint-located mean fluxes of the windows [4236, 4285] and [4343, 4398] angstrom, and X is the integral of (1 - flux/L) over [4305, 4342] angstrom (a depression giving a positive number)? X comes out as 2.6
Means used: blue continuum 11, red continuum 12.3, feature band 10.9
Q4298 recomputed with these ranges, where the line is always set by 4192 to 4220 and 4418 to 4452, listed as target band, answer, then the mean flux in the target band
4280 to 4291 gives 0.8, 11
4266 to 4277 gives 0.7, 10.9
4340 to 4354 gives 0.5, 12.1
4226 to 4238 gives 1.2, 10.1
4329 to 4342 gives 1.3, 11.2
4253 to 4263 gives 0.9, 10.5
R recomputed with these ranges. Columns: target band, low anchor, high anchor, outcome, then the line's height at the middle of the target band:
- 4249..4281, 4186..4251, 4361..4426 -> 0.03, 11.2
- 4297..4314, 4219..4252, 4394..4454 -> 0.31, 11.5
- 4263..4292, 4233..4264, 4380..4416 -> -0.01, 11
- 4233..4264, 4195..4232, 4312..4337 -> 0.01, 11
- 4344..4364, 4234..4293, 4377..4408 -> -0.12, 11.4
